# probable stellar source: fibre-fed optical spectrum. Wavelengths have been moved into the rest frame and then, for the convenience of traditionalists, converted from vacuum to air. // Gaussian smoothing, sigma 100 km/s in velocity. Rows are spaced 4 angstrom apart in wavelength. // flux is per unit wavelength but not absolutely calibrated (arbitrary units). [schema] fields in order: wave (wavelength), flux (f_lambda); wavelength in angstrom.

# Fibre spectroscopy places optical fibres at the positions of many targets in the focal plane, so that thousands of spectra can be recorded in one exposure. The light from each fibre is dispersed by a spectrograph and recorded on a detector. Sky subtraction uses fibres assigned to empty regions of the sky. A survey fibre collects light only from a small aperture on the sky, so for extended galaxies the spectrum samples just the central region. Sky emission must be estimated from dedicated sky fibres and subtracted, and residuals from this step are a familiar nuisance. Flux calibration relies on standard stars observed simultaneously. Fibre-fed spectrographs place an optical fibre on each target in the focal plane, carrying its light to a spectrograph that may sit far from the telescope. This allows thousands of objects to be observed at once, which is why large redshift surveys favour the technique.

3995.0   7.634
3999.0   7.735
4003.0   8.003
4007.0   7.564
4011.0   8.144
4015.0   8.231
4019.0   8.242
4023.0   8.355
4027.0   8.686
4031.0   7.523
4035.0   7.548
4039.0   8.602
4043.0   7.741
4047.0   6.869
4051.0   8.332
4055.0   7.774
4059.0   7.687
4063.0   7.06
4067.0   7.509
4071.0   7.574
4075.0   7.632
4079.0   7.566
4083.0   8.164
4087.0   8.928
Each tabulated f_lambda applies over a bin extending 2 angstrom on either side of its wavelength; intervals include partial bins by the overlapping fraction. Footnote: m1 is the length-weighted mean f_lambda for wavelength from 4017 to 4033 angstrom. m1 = 8.2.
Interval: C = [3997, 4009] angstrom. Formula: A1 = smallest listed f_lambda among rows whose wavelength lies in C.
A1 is 7.564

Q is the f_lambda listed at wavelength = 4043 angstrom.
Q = 7.741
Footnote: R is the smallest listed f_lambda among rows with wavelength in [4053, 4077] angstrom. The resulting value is 7.06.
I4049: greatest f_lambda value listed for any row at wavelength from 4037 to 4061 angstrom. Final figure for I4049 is 8.602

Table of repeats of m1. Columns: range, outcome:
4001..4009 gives 7.78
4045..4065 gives 7.54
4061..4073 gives 7.38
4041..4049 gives 7.3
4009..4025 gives 8.24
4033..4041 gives 8.07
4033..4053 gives 7.82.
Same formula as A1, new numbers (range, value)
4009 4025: 8.144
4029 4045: 7.523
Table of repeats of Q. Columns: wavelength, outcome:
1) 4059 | 7.687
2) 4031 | 7.523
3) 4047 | 6.869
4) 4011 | 8.144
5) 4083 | 8.164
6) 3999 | 7.735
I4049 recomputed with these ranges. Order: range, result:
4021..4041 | 8.686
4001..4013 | 8.144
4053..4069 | 7.774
